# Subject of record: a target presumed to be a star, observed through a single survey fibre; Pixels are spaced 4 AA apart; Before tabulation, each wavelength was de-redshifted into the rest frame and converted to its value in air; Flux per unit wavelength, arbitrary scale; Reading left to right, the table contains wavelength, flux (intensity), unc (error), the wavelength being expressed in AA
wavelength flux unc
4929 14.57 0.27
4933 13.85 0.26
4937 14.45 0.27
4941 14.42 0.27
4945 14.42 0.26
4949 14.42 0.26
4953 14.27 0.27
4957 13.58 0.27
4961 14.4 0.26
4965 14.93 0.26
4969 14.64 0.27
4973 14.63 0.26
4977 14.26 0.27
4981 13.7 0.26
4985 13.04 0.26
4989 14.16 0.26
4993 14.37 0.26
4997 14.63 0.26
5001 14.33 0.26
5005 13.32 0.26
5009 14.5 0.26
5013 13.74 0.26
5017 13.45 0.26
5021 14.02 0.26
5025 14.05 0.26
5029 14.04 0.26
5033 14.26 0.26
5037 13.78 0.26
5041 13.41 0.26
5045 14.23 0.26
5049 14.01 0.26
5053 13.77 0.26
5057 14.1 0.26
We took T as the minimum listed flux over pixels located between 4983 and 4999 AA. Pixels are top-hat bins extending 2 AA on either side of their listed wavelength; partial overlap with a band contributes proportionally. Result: 13.04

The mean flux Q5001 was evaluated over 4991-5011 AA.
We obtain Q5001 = 14.2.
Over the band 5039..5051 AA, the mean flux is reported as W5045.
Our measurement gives 13.9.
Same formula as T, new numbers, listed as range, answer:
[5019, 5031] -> 14.02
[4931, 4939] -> 13.85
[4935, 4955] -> 14.27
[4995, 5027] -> 13.32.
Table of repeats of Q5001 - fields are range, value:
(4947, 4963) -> 14.2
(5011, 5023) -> 13.7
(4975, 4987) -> 13.7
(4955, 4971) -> 14.4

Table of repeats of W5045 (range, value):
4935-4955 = 14.4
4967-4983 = 14.3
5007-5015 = 14.1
